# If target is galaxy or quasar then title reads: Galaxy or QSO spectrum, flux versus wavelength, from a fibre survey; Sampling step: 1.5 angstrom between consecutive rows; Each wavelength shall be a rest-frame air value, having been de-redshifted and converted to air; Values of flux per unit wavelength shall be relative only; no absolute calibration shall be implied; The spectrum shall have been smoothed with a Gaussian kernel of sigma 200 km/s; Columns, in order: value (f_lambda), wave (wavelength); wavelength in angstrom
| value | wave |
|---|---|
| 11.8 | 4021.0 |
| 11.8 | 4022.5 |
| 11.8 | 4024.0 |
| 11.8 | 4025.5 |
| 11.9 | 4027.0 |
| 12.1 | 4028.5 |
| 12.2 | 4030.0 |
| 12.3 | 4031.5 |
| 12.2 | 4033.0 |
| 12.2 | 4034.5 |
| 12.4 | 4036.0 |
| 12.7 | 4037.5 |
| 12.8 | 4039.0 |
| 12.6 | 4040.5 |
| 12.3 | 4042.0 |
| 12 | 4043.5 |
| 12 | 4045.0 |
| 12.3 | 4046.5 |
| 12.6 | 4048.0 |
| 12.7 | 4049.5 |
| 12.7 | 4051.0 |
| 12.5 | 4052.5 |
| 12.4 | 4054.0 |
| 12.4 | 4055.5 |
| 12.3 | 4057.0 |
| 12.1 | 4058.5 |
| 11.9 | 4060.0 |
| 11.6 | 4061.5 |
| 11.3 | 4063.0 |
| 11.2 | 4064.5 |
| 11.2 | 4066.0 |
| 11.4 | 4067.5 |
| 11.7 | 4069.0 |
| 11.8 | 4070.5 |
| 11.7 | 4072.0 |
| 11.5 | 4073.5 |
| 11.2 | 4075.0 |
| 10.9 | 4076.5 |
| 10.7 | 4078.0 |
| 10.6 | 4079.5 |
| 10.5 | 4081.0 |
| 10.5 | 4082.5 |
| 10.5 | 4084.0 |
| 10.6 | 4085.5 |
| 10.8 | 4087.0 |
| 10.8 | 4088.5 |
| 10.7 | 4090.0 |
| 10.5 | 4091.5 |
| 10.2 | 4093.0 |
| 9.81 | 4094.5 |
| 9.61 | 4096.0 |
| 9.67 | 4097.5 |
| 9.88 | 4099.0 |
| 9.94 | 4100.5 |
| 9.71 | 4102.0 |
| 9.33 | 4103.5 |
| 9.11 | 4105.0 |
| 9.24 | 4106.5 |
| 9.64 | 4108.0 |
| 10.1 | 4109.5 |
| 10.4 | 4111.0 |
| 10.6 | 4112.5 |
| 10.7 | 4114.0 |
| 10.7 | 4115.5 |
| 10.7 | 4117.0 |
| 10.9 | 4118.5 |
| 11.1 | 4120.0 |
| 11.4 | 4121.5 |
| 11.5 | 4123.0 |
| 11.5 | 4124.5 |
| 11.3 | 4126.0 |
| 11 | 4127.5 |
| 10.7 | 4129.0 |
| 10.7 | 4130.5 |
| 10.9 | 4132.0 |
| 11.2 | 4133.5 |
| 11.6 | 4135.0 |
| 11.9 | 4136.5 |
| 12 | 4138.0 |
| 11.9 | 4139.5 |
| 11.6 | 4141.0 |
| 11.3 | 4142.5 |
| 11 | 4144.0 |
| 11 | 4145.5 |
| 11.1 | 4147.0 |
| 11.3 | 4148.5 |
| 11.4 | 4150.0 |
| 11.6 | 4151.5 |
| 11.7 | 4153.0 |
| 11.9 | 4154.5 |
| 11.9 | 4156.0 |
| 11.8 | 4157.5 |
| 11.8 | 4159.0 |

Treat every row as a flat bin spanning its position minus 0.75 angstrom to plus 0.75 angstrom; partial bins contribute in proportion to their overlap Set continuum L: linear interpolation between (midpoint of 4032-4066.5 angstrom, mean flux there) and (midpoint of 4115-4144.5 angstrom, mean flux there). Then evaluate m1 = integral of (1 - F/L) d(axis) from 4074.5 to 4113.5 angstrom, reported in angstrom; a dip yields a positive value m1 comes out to 4.90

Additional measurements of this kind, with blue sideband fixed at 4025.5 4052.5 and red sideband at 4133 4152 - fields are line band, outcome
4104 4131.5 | 2.5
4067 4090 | 1.9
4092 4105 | 2.3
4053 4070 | 0.5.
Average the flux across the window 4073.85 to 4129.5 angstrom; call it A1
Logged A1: 10.5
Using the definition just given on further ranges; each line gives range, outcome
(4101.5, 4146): 10.8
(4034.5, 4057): 12.4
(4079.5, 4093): 10.6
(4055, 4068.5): 11.7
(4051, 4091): 11.4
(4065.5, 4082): 11.2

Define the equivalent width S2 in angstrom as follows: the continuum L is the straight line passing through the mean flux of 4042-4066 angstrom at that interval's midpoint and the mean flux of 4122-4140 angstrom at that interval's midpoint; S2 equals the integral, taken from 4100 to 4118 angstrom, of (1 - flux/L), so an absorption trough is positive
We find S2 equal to 2.4 angstrom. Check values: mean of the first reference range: 12.1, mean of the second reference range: 11.3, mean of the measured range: 10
